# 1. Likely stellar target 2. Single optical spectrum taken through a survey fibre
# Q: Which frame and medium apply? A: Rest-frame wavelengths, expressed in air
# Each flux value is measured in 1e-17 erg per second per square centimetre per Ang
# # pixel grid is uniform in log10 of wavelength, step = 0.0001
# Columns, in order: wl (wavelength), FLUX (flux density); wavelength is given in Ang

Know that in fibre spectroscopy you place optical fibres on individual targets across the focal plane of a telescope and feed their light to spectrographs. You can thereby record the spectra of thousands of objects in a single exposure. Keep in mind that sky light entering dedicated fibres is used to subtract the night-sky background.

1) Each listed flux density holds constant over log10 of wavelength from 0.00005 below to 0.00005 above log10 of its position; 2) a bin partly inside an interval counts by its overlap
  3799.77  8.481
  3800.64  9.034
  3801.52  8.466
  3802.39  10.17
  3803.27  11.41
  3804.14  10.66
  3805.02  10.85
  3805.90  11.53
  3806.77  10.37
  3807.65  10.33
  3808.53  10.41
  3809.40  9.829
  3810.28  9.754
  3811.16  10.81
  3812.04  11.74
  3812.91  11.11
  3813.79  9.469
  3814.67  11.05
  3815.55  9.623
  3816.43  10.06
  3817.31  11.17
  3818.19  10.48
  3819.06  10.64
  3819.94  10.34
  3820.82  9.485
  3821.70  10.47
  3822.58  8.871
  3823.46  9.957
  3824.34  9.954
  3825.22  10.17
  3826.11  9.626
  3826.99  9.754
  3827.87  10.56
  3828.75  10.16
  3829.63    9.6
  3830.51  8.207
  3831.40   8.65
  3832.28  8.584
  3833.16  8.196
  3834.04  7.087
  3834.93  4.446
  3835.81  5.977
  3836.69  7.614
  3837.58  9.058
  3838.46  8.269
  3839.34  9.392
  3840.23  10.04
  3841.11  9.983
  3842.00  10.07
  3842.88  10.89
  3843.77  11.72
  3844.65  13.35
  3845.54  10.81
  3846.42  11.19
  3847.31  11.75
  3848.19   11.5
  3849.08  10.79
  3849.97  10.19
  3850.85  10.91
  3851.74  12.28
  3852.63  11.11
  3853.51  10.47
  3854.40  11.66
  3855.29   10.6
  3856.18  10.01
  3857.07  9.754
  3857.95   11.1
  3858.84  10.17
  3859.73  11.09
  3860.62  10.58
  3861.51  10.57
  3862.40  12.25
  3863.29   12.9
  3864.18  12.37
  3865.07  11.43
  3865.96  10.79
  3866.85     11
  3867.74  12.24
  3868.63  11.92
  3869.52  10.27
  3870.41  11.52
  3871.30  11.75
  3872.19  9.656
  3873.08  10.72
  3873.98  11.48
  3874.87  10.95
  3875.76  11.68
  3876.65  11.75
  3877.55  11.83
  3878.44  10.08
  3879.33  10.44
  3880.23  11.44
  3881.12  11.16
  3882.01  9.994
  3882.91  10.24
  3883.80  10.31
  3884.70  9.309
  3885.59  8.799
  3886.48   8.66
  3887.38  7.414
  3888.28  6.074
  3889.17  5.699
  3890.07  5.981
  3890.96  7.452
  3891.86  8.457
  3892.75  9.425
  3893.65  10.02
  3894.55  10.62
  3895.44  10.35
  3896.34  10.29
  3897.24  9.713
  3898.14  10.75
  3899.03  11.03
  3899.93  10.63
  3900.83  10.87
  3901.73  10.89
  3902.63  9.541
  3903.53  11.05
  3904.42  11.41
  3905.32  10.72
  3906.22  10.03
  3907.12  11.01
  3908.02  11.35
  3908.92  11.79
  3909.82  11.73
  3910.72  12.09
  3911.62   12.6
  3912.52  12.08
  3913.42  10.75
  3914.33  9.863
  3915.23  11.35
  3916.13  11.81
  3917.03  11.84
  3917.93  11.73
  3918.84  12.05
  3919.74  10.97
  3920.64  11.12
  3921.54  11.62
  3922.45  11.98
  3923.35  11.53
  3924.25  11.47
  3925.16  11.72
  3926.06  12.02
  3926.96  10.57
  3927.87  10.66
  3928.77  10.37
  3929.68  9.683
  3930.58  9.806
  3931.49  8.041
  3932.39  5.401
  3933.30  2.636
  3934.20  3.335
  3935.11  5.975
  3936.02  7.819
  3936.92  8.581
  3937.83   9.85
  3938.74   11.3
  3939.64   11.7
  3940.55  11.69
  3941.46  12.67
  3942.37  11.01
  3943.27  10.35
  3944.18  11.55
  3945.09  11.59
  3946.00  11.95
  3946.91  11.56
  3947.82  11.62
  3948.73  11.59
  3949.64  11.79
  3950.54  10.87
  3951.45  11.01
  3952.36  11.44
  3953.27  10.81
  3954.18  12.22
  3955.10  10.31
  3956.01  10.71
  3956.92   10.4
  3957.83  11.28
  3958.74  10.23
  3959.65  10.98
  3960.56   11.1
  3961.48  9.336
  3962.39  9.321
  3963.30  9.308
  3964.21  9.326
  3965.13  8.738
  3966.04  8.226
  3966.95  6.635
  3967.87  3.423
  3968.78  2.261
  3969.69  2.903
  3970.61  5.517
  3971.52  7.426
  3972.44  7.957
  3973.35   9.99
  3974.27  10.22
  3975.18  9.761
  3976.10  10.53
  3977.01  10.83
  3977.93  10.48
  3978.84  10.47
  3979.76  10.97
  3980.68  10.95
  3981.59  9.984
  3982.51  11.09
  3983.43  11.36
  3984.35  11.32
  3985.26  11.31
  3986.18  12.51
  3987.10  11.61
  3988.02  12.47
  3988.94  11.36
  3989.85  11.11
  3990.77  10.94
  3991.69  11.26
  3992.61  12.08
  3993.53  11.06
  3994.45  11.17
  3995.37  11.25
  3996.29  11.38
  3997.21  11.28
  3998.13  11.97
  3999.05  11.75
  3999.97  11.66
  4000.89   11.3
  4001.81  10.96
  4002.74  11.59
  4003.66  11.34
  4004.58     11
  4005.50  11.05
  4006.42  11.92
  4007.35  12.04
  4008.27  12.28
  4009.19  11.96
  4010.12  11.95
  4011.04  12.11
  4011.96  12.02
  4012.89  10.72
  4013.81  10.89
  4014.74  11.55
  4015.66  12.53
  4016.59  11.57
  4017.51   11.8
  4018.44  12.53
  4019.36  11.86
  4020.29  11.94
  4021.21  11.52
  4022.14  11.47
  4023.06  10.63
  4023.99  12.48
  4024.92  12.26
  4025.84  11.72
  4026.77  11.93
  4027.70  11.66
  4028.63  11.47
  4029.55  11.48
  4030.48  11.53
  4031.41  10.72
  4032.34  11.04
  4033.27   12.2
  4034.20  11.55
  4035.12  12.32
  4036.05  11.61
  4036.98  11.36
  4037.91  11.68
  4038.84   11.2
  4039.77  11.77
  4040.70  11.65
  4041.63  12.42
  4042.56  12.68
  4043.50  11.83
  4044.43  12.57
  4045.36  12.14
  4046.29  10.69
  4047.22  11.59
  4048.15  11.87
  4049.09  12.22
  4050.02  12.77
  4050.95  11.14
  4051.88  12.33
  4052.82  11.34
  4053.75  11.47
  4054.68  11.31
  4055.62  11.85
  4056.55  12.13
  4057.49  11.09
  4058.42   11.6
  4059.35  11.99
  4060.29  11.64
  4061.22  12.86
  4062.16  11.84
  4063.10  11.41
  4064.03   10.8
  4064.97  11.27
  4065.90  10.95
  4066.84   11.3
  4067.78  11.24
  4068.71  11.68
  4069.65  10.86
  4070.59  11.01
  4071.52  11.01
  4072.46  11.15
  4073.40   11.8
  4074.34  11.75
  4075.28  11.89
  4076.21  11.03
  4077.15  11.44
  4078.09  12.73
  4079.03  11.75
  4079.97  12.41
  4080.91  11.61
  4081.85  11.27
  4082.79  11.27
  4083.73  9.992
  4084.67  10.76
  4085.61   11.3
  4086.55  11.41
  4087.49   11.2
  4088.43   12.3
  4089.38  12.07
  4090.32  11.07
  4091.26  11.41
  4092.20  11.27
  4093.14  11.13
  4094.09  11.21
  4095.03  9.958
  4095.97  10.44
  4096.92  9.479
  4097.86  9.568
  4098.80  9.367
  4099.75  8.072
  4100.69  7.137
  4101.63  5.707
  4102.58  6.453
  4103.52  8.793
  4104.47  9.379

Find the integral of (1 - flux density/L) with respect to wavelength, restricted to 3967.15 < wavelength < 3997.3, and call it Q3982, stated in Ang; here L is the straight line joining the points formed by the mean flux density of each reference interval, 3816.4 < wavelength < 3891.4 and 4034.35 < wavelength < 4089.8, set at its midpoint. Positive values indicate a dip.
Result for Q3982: 3.1 Ang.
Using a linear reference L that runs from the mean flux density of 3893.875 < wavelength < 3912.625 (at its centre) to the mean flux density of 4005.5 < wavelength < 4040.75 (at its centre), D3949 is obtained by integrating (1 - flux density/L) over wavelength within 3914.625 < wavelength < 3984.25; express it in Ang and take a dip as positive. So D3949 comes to 8.2 Ang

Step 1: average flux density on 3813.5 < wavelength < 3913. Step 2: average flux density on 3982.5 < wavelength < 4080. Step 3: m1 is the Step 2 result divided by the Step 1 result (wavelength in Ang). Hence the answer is 1.1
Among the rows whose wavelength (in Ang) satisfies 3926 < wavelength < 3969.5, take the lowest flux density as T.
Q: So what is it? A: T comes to 2.261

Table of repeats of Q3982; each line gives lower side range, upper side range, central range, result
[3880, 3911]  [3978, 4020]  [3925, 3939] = 2.59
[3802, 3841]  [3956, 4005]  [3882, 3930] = -2.43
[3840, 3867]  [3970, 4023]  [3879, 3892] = 2.74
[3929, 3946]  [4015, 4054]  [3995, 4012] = -1.05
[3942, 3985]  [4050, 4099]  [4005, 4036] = -3.23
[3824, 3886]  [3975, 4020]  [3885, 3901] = 2.51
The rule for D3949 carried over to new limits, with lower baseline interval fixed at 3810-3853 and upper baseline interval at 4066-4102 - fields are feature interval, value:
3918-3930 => -1.1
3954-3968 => 1.1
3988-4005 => -1.4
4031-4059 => -2.7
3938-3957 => -1.8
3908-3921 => -1.7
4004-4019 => -1.6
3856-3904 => -0.9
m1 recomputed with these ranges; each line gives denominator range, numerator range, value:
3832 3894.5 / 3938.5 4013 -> 1.05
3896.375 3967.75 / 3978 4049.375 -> 1.11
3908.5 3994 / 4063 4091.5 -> 1.12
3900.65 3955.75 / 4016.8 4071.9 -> 1.10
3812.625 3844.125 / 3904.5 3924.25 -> 1.21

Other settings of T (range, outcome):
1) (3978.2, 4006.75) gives 9.984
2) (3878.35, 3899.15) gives 5.699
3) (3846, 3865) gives 9.754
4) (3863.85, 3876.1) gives 9.656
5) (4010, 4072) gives 10.63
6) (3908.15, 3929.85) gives 9.683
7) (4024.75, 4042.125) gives 10.72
